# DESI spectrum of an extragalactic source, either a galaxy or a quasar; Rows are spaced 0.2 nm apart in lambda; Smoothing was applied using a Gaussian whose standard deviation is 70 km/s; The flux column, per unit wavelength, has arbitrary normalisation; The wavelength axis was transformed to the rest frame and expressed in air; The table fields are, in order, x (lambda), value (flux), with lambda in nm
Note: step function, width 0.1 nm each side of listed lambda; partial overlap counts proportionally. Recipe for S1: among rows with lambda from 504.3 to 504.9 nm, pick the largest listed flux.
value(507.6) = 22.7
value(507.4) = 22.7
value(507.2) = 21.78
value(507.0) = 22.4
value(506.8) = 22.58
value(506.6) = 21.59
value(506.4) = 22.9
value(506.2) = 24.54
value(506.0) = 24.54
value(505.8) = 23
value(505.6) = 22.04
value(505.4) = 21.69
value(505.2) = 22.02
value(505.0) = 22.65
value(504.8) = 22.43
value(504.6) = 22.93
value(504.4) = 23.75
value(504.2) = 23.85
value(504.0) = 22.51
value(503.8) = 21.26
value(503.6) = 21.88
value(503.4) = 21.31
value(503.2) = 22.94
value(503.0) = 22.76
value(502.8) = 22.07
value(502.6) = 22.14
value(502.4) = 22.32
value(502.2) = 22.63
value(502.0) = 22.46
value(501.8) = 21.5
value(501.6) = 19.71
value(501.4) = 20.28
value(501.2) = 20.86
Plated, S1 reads 23.75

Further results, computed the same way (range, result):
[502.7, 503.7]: 22.94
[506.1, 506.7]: 24.54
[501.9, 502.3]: 22.63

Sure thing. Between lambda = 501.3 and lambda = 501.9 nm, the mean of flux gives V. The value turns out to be 20.5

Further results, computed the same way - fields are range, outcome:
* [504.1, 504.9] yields 23.2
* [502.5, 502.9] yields 22.1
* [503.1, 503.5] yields 22.1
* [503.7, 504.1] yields 21.9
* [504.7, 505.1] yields 22.5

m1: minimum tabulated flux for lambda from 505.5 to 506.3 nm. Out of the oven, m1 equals 22.04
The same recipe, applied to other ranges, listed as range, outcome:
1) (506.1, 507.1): 21.59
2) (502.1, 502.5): 22.32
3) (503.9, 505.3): 22.02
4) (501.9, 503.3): 22.07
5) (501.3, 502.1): 19.71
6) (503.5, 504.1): 21.26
